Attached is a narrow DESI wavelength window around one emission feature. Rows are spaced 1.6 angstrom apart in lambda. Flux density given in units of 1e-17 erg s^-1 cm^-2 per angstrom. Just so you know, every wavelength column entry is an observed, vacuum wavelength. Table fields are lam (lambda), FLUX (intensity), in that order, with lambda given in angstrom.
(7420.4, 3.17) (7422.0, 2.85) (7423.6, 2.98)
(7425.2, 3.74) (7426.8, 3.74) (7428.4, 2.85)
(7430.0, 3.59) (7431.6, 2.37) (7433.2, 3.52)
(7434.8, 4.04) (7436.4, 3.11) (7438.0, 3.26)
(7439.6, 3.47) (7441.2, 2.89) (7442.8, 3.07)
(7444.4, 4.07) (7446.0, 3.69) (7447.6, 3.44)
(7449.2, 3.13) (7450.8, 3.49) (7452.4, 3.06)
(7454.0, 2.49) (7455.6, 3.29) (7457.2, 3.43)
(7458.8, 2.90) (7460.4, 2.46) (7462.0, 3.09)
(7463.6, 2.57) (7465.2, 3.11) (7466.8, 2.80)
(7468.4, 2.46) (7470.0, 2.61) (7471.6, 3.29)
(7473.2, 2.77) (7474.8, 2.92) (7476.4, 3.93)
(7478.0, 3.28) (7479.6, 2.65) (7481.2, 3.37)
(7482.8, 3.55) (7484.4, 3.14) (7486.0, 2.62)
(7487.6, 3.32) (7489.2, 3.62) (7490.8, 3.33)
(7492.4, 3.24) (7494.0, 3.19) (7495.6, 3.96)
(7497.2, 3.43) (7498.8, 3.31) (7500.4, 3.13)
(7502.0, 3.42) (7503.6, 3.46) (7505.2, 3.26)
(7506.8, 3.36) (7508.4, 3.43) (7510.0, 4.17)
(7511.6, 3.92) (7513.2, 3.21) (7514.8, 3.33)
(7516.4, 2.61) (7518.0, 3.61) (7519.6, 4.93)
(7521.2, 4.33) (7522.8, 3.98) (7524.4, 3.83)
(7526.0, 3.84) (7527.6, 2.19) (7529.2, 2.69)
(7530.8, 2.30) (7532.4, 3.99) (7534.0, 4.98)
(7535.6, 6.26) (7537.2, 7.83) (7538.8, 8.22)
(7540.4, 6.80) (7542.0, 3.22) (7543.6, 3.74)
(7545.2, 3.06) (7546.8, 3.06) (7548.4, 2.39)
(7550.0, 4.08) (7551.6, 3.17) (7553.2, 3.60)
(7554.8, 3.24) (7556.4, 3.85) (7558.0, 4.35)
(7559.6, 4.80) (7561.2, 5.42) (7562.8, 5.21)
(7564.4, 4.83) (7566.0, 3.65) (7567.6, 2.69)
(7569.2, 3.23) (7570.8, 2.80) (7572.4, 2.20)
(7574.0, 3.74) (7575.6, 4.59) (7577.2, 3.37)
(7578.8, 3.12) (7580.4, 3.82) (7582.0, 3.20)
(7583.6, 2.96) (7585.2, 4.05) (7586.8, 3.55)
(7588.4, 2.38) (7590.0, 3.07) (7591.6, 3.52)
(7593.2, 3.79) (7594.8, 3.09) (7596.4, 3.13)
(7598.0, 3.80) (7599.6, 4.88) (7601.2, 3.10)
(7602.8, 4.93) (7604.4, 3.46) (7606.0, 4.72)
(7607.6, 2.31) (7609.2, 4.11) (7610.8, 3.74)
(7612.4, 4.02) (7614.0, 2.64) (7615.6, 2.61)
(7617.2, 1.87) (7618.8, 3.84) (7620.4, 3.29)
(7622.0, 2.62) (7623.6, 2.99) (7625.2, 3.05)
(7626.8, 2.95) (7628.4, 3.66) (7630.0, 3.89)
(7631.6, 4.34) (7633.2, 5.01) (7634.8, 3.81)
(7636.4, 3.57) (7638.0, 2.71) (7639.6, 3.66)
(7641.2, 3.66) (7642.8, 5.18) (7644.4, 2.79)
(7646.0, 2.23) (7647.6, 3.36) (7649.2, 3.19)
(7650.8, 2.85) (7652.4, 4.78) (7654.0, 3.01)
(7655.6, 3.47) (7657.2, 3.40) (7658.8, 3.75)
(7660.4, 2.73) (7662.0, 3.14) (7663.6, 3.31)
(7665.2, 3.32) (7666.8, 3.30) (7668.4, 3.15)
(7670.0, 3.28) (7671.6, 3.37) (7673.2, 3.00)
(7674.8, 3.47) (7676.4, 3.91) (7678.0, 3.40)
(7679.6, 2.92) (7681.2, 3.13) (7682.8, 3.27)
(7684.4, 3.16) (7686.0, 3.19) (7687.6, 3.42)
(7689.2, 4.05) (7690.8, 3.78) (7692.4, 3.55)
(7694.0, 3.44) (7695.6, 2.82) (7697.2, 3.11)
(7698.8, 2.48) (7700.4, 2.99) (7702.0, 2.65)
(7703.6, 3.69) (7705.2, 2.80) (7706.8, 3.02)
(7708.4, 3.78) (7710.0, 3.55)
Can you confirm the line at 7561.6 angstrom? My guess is [N II]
